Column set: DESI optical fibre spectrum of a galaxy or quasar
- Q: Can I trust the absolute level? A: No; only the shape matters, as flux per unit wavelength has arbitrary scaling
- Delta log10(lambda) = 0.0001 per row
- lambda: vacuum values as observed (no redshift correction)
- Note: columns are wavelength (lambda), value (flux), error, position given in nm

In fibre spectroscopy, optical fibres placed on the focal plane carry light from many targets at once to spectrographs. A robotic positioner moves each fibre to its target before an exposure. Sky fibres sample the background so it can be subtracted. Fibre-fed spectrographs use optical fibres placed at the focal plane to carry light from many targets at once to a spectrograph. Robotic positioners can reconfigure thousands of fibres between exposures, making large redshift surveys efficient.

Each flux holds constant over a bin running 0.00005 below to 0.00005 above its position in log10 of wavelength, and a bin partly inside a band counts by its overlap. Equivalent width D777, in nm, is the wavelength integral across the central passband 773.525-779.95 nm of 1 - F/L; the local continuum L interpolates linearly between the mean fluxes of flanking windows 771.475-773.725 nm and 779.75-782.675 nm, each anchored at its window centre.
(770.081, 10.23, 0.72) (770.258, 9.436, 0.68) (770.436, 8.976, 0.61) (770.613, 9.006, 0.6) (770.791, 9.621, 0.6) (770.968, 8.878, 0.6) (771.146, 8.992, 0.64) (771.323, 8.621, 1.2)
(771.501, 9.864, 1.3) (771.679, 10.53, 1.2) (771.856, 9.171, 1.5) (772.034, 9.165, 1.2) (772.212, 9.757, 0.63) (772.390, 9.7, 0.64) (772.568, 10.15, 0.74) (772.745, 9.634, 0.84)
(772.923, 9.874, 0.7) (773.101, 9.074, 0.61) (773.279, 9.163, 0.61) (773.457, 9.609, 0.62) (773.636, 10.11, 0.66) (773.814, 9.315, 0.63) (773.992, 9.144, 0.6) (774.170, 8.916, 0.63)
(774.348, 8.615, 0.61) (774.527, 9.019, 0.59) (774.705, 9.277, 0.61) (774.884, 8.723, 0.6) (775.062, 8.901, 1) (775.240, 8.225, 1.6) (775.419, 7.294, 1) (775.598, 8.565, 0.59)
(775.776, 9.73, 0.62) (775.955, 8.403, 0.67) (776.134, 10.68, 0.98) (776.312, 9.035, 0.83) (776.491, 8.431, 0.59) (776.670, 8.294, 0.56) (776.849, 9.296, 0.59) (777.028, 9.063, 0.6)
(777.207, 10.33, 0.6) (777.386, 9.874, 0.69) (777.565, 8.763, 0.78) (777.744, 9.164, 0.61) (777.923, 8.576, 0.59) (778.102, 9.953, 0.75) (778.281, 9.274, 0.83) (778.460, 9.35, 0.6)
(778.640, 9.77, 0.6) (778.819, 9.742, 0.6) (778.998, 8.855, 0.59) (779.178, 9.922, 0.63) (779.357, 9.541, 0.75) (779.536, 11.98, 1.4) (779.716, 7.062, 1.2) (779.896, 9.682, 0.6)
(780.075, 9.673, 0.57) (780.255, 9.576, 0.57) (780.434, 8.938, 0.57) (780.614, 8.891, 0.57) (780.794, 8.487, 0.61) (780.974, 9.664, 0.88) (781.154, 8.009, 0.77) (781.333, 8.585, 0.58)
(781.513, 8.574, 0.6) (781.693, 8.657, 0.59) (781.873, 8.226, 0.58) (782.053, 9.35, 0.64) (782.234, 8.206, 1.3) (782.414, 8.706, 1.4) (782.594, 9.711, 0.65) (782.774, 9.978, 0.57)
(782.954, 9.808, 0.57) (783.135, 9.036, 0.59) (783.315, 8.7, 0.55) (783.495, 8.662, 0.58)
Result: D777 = 0.07 nm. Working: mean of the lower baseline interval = 9.67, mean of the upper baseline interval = 8.89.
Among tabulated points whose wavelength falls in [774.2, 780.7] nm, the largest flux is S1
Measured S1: 11.98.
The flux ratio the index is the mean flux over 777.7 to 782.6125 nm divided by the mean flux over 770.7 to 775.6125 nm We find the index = 1.0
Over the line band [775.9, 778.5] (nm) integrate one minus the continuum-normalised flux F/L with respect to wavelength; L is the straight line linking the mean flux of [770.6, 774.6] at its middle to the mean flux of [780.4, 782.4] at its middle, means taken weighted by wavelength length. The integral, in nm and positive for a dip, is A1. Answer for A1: -0.06 nm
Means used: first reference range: 9.4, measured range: 9.24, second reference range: 8.68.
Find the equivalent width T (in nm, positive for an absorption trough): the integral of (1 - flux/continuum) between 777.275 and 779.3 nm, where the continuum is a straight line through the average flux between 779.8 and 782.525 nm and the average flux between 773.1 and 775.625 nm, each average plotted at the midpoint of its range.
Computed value -0.11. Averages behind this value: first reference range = 8.93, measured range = 9.4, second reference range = 8.88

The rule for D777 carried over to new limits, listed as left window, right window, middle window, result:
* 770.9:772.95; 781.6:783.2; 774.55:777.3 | 0.12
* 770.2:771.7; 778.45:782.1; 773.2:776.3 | 0.06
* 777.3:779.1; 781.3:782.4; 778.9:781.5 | -0.07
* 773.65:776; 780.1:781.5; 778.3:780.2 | -0.14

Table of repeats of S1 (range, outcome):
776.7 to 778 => 10.33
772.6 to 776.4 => 10.68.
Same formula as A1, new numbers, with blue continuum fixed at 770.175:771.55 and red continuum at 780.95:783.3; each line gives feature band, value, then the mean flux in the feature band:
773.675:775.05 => 0.01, 9.04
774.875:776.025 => 0.07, 8.54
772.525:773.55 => -0.05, 9.56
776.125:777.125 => 0.00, 9.02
